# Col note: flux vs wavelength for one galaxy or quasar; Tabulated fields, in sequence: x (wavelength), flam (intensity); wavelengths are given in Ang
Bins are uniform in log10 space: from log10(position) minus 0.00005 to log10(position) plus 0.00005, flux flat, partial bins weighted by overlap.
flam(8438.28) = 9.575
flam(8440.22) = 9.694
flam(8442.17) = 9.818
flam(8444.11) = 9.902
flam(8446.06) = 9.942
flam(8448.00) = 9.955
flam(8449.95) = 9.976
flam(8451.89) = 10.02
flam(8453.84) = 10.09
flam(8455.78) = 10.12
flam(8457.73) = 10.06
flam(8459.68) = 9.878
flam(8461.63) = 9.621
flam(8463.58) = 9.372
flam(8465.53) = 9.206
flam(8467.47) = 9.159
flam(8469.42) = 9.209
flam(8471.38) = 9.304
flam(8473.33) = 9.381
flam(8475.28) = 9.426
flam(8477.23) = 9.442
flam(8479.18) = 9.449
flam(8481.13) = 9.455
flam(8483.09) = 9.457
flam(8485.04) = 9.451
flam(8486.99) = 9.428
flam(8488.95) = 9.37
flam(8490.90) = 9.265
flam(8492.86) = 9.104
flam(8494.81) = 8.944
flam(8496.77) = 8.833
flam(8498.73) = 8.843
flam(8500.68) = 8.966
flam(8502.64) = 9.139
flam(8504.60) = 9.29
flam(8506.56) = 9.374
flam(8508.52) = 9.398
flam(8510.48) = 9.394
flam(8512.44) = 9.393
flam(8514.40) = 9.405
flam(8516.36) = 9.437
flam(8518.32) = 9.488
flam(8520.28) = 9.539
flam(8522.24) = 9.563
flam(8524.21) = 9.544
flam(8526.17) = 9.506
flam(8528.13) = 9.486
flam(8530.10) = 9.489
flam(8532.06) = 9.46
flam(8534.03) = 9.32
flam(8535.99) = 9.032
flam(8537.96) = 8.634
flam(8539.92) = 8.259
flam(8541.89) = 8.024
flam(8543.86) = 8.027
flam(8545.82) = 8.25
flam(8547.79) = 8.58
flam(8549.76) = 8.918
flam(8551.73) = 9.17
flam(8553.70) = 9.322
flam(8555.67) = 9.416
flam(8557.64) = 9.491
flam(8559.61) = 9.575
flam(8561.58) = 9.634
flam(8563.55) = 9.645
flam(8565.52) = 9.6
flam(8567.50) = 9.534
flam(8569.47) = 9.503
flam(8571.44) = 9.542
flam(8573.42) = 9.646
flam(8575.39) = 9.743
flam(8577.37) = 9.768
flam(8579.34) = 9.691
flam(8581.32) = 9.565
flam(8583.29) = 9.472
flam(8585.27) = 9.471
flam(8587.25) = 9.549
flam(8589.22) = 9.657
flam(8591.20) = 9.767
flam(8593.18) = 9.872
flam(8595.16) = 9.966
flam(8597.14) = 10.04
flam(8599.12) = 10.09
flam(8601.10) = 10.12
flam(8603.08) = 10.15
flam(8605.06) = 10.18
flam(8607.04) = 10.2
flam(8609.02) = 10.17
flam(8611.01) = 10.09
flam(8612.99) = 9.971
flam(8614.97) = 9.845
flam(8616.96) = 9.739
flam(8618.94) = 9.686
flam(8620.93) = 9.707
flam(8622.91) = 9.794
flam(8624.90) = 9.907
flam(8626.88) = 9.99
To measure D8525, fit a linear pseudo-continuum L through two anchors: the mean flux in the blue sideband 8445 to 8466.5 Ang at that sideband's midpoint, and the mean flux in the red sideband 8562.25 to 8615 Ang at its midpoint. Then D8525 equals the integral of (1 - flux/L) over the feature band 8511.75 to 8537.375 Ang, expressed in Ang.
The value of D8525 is 1.0 Ang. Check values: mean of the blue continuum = 9.84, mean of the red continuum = 9.81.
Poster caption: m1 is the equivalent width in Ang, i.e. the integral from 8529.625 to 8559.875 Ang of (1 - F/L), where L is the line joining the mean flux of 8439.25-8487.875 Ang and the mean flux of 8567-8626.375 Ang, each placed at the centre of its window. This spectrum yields 2.6 Ang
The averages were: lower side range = 9.63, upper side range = 9.82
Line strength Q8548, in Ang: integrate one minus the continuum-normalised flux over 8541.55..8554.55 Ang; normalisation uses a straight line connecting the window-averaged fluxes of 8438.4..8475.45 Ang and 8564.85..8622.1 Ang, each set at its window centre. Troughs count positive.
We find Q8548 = 1.51 Ang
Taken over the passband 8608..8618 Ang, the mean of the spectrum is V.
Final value 9.96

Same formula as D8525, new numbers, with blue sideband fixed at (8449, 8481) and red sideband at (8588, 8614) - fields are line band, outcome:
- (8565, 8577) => 0.4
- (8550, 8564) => 0.6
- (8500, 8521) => 0.8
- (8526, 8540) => 0.9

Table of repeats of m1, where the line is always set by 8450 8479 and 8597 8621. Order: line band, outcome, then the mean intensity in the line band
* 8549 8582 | 1.2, 9.52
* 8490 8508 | 1.1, 9.09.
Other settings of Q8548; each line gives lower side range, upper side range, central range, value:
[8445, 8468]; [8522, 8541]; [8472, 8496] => 0.6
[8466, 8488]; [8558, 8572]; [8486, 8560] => 2.6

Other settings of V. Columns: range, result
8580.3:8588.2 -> 9.51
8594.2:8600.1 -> 10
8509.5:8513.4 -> 9.39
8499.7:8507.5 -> 9.19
